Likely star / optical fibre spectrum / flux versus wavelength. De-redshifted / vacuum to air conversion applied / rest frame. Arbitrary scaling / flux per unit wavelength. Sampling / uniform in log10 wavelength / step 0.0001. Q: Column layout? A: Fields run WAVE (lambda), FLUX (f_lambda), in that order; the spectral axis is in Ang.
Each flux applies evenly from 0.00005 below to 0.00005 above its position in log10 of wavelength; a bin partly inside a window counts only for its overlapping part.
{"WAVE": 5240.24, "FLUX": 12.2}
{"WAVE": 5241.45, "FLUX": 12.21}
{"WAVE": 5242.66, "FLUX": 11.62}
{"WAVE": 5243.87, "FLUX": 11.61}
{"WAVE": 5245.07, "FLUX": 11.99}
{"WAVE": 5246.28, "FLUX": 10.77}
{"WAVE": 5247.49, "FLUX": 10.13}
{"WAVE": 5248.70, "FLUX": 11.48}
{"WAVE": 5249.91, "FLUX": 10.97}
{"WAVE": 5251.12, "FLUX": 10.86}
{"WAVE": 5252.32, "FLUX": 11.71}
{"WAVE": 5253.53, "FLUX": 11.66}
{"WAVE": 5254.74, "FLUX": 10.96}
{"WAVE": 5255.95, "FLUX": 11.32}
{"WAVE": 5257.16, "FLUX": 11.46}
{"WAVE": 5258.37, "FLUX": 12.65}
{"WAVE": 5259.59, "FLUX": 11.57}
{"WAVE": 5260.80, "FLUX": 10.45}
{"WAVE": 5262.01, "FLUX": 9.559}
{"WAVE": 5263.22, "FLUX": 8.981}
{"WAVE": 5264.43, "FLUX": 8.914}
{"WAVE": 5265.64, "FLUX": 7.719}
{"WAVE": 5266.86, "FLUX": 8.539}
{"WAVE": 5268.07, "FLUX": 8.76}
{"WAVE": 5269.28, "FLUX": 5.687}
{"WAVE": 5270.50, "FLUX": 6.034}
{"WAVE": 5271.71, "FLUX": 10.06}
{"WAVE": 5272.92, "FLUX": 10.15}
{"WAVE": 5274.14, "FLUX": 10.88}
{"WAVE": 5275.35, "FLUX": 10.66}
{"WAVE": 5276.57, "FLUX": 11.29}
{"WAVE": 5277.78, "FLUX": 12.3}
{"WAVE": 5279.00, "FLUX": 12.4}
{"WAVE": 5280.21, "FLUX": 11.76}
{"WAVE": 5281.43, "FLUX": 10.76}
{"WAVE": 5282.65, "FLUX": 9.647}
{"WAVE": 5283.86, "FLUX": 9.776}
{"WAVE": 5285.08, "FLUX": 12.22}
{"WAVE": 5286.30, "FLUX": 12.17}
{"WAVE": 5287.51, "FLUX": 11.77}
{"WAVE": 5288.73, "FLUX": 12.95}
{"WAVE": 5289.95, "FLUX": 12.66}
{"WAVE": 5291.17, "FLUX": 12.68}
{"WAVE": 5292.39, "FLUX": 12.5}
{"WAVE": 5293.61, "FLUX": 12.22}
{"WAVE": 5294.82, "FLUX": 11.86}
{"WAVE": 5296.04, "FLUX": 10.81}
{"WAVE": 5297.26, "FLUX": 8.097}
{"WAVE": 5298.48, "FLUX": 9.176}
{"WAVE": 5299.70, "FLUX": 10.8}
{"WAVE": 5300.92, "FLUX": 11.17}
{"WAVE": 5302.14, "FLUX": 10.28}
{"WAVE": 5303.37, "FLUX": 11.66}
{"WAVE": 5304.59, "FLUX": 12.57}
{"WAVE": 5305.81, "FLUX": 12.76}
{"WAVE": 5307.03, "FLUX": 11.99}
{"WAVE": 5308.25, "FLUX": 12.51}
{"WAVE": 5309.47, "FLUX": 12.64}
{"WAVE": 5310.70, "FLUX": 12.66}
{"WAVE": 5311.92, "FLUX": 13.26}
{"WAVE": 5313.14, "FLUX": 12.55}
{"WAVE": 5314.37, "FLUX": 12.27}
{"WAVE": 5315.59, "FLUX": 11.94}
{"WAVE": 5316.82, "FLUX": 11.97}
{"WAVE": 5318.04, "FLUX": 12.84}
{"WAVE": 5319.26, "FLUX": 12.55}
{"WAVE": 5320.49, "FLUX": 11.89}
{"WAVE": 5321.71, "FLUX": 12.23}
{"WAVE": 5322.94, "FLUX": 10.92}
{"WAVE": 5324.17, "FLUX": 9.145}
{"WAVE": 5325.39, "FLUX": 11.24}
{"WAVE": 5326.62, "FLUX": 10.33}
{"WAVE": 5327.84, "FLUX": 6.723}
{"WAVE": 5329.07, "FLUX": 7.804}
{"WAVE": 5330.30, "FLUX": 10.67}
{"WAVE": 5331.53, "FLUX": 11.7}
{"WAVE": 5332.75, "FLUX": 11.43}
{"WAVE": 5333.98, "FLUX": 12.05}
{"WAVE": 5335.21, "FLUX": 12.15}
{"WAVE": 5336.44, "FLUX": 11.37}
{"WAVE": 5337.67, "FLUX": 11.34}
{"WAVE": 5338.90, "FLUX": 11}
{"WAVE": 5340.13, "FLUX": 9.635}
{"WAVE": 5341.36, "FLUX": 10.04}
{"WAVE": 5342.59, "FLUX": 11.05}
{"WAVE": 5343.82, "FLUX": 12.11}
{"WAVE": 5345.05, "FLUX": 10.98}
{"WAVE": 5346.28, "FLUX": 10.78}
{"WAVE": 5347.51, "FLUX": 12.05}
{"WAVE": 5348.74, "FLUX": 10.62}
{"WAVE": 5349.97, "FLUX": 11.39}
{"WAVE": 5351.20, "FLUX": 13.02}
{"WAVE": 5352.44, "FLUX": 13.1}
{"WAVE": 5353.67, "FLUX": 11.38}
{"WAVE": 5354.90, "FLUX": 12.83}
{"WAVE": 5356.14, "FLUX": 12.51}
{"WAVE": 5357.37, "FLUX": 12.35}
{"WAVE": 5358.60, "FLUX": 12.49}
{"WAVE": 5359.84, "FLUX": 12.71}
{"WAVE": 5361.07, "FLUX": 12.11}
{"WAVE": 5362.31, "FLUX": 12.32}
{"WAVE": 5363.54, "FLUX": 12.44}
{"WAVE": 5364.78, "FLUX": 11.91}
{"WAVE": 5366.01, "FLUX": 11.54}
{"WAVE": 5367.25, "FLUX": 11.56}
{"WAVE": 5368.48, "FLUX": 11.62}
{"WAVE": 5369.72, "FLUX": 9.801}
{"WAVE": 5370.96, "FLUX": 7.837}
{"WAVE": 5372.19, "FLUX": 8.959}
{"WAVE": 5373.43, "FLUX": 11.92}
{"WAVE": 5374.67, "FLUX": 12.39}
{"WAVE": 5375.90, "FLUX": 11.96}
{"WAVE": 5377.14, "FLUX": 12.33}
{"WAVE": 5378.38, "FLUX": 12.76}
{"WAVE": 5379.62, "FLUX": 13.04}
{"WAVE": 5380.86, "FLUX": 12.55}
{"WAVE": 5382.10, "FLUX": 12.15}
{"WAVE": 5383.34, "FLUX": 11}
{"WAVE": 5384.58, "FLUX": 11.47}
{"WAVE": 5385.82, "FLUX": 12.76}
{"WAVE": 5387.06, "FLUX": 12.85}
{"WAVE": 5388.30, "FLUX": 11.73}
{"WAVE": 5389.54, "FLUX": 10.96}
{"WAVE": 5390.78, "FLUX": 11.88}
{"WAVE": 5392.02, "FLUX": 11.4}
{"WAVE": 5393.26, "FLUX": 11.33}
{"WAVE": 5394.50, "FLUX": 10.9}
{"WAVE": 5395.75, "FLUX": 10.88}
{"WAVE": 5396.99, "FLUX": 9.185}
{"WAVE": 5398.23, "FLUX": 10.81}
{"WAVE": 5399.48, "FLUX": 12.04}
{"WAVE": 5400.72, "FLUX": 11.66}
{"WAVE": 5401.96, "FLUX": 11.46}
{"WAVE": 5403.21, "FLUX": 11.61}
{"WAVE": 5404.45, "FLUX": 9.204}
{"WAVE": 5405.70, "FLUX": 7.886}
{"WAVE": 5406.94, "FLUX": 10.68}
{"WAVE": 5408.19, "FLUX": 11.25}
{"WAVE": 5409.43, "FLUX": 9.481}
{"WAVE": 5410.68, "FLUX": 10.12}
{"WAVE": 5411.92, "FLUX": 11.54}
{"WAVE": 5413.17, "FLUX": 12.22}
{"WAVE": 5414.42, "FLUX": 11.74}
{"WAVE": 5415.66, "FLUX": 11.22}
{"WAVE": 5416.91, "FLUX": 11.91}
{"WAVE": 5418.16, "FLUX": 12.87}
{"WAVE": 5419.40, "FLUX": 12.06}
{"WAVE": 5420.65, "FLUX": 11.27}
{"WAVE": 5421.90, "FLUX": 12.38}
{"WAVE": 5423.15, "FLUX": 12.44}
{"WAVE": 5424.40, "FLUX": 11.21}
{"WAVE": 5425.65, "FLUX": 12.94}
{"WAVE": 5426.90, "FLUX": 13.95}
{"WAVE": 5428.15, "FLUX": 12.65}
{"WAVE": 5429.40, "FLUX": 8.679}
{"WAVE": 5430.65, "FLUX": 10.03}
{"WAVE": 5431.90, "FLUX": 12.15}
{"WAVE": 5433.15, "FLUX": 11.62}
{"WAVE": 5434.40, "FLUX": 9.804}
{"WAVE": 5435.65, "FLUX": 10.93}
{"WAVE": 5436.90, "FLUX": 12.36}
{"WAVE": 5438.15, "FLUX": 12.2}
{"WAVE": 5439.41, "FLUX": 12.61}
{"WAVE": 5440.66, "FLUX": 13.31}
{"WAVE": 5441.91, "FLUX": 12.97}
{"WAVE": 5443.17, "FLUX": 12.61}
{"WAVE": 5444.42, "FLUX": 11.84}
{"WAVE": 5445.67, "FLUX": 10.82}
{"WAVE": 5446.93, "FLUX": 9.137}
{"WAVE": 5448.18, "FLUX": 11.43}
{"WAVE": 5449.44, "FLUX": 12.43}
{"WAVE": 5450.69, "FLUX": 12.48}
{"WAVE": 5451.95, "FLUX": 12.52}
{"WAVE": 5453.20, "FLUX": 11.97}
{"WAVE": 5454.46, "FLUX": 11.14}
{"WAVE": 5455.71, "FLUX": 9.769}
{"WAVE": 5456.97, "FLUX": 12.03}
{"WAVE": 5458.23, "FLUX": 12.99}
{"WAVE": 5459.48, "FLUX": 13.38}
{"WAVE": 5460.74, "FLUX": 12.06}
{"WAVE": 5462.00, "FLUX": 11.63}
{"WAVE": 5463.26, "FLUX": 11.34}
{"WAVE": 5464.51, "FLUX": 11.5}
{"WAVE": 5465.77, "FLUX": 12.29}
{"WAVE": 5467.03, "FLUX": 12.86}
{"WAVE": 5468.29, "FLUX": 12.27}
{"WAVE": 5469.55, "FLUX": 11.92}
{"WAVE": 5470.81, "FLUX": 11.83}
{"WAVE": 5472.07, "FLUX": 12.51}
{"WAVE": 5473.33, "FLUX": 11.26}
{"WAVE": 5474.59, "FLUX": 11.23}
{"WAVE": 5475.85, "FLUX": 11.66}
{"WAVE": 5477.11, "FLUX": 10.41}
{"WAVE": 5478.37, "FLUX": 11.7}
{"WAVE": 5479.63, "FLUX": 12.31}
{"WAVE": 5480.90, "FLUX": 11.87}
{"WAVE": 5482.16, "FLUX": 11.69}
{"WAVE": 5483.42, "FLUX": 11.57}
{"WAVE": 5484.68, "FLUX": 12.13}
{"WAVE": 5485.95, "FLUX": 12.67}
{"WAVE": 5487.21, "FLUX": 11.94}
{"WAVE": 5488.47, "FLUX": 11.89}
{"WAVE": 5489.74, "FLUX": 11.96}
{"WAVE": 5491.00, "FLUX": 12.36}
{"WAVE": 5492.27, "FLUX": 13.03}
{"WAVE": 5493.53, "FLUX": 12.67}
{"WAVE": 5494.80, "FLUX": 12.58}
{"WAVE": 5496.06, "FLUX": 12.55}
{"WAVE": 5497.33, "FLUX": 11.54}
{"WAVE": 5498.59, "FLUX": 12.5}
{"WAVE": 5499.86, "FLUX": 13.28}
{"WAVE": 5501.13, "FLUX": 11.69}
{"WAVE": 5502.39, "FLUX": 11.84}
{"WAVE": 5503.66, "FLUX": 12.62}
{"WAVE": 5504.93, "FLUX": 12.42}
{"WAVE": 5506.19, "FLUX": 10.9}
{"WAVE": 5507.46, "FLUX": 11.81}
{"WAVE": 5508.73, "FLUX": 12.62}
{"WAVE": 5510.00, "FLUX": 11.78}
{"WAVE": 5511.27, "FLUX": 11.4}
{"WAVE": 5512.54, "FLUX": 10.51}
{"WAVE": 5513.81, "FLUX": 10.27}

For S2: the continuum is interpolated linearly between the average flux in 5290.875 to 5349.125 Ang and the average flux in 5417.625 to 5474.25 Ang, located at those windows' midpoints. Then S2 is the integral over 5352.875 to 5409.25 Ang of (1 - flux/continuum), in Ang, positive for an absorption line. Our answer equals 0.6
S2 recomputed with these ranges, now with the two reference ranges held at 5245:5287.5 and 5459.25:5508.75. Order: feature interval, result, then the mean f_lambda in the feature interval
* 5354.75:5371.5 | -0.8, 11.7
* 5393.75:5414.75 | 1.3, 10.7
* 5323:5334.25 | 0.8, 10.1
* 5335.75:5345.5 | 0.0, 10.9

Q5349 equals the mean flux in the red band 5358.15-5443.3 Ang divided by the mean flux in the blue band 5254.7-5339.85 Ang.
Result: 1.0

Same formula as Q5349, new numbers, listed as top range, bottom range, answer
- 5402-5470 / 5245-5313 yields 1.06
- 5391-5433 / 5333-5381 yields 0.97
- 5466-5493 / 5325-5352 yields 1.10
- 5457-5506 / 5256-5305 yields 1.14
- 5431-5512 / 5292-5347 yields 1.06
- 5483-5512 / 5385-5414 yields 1.10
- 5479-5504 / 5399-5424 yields 1.09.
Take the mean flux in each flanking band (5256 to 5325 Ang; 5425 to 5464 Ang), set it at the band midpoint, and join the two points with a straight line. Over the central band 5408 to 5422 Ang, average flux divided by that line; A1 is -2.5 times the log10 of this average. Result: 0.017 mag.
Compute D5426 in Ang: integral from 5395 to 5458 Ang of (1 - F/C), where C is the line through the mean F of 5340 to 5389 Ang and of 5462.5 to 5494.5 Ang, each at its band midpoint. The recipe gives 2.2 Ang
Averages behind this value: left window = 11.7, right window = 12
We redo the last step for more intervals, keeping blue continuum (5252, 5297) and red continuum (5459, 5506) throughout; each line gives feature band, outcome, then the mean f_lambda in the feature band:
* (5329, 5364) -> -1.36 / 11.6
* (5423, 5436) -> 0.28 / 11.5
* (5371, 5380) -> -0.19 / 11.6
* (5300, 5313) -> -1.44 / 12.1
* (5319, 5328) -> 0.23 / 10.7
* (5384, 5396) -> -0.18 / 11.6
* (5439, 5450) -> -0.07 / 11.9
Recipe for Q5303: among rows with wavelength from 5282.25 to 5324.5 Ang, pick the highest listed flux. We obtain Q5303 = 13.26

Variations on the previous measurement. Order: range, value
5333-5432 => 13.95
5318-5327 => 12.84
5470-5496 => 13.03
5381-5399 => 12.85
